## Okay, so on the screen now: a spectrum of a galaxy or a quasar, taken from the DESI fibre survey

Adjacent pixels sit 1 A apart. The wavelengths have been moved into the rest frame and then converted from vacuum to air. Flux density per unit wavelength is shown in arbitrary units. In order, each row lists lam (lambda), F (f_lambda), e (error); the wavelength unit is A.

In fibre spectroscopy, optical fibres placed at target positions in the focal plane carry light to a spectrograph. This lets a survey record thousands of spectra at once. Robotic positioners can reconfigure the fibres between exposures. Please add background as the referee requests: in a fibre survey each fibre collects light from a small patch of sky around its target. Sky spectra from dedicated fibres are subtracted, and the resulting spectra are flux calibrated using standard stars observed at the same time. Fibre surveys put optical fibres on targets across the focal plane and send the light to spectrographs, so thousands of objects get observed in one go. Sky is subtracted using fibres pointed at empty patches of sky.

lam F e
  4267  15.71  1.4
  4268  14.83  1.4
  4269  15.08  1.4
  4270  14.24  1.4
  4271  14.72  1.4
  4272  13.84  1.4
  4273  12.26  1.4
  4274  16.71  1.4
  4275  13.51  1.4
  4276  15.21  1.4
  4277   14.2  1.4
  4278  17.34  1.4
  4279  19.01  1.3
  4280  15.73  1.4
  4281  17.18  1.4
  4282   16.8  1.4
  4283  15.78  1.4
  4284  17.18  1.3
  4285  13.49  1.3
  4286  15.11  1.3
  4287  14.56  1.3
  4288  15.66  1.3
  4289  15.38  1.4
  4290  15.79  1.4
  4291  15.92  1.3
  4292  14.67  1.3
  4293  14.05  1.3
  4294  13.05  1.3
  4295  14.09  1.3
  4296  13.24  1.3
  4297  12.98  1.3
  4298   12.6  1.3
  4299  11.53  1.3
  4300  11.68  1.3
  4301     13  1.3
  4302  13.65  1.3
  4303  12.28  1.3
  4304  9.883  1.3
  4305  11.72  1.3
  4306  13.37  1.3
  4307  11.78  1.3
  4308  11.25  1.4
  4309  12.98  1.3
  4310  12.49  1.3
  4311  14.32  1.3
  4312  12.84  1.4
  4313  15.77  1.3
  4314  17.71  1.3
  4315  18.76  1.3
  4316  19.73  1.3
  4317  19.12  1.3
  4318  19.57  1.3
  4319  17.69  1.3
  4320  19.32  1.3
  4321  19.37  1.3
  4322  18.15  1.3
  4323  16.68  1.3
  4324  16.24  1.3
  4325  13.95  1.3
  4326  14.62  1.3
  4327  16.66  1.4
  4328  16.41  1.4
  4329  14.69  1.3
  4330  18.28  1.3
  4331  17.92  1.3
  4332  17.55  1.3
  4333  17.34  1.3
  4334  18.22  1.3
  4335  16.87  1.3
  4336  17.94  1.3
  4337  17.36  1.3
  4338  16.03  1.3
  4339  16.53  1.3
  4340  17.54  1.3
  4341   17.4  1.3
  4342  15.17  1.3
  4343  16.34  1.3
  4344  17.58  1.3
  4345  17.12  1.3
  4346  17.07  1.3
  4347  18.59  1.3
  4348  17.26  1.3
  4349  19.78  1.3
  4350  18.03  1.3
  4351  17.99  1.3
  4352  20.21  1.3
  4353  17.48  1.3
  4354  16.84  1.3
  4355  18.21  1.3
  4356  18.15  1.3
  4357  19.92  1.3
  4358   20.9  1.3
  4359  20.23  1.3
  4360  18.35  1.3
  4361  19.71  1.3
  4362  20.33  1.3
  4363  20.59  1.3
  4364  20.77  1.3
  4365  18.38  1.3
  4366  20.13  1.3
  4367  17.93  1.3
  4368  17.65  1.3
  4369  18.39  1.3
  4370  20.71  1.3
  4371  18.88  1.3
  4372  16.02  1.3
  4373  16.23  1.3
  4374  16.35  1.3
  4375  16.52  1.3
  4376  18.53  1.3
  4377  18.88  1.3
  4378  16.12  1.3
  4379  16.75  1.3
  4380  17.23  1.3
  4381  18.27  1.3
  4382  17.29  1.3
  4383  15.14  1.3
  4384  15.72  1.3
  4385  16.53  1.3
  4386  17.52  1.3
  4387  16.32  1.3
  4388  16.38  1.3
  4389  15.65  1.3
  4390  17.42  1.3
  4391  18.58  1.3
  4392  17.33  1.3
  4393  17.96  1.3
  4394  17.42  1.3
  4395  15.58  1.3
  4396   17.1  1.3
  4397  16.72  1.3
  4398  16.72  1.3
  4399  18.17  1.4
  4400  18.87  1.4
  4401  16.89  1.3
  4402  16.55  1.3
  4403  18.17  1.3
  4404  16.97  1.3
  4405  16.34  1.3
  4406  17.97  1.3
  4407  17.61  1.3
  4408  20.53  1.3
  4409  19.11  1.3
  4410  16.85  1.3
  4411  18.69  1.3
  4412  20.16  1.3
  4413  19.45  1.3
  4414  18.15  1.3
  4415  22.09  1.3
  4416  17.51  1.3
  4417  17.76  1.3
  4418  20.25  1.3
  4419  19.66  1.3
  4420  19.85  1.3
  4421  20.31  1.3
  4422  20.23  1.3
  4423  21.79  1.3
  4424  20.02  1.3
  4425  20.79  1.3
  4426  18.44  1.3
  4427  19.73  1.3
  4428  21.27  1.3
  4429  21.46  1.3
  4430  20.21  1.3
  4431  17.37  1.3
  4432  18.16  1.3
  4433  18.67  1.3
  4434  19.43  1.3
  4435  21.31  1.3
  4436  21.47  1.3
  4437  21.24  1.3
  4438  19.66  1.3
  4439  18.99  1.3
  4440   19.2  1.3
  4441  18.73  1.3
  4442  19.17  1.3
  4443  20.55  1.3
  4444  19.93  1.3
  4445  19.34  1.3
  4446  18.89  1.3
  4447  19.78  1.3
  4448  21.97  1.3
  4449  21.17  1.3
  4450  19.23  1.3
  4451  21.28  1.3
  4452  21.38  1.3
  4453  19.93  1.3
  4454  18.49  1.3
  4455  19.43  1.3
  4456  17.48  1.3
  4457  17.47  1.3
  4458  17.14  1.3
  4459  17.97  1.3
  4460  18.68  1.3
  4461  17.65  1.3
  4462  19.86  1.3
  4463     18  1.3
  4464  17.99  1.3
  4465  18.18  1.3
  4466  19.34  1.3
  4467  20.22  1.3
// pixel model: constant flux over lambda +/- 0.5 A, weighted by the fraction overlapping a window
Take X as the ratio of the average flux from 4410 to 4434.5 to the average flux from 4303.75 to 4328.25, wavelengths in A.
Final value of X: 1.25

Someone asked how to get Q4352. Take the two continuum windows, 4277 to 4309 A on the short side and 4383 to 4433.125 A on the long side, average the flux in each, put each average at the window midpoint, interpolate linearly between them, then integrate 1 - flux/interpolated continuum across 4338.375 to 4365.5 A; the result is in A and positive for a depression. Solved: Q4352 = -3.4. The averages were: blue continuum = 14.2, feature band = 18.4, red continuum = 18.3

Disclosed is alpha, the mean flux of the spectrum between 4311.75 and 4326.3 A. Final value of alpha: 17.4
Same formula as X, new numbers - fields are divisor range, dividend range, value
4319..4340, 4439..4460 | 1.14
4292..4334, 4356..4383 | 1.22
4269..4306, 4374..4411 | 1.20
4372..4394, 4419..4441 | 1.18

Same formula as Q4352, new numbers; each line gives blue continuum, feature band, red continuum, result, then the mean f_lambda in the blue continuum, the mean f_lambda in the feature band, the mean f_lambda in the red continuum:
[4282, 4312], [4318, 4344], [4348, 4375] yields -1.2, 13.6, 17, 18.7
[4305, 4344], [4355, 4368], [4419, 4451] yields -1.4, 16.4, 19.5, 20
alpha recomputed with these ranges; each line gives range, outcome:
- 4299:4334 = 15.5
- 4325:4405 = 17.6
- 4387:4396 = 17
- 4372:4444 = 18.4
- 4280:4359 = 16.1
